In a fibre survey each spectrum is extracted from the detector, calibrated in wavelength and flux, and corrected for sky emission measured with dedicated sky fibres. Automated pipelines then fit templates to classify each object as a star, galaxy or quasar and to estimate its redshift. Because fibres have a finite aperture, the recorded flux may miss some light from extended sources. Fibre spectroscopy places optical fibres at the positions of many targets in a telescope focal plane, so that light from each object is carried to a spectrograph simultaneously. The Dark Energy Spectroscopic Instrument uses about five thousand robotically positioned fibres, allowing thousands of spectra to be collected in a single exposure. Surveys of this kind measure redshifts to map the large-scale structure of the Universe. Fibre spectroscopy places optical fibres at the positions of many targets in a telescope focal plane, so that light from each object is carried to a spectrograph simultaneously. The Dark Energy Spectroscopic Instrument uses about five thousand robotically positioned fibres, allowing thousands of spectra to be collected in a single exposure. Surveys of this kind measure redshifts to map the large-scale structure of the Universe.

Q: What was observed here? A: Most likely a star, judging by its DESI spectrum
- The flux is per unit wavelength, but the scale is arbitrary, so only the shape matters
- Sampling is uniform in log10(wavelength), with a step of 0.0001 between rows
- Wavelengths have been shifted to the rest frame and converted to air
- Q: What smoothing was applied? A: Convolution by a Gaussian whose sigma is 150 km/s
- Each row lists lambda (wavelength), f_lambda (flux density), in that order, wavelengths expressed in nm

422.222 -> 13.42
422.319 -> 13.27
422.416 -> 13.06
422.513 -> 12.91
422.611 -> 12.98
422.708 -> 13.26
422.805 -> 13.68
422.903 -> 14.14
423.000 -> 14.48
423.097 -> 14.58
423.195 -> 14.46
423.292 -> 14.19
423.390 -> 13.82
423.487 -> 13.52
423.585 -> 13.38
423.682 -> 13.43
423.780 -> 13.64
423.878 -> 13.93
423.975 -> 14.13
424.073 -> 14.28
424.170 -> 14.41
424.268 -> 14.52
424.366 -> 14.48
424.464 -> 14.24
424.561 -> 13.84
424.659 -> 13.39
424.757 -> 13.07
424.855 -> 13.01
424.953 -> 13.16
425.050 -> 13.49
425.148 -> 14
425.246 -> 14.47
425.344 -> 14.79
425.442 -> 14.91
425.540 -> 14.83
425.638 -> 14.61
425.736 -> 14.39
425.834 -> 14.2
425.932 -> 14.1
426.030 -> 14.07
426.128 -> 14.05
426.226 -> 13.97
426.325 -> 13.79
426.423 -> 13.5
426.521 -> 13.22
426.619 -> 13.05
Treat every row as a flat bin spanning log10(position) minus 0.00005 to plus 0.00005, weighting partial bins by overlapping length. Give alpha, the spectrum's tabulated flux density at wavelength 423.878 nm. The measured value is 13.93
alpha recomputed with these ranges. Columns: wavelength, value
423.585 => 13.38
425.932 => 14.1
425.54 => 14.83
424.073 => 14.28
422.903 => 14.14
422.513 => 12.91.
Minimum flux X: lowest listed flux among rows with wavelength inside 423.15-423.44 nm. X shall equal 13.82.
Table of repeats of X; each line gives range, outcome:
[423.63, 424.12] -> 13.43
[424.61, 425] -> 13.01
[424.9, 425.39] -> 13.16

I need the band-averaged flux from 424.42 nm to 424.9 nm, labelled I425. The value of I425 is 13.5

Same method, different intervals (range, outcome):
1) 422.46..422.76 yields 13.1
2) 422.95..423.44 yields 14.3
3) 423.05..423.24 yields 14.5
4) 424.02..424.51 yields 14.4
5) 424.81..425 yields 13.1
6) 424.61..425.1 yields 13.2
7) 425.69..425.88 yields 14.3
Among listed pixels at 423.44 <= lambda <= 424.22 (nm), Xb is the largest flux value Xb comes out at 14.41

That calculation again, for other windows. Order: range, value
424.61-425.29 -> 14.47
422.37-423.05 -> 14.48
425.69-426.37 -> 14.39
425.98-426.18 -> 14.07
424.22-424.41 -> 14.52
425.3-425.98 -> 14.91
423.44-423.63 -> 13.52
